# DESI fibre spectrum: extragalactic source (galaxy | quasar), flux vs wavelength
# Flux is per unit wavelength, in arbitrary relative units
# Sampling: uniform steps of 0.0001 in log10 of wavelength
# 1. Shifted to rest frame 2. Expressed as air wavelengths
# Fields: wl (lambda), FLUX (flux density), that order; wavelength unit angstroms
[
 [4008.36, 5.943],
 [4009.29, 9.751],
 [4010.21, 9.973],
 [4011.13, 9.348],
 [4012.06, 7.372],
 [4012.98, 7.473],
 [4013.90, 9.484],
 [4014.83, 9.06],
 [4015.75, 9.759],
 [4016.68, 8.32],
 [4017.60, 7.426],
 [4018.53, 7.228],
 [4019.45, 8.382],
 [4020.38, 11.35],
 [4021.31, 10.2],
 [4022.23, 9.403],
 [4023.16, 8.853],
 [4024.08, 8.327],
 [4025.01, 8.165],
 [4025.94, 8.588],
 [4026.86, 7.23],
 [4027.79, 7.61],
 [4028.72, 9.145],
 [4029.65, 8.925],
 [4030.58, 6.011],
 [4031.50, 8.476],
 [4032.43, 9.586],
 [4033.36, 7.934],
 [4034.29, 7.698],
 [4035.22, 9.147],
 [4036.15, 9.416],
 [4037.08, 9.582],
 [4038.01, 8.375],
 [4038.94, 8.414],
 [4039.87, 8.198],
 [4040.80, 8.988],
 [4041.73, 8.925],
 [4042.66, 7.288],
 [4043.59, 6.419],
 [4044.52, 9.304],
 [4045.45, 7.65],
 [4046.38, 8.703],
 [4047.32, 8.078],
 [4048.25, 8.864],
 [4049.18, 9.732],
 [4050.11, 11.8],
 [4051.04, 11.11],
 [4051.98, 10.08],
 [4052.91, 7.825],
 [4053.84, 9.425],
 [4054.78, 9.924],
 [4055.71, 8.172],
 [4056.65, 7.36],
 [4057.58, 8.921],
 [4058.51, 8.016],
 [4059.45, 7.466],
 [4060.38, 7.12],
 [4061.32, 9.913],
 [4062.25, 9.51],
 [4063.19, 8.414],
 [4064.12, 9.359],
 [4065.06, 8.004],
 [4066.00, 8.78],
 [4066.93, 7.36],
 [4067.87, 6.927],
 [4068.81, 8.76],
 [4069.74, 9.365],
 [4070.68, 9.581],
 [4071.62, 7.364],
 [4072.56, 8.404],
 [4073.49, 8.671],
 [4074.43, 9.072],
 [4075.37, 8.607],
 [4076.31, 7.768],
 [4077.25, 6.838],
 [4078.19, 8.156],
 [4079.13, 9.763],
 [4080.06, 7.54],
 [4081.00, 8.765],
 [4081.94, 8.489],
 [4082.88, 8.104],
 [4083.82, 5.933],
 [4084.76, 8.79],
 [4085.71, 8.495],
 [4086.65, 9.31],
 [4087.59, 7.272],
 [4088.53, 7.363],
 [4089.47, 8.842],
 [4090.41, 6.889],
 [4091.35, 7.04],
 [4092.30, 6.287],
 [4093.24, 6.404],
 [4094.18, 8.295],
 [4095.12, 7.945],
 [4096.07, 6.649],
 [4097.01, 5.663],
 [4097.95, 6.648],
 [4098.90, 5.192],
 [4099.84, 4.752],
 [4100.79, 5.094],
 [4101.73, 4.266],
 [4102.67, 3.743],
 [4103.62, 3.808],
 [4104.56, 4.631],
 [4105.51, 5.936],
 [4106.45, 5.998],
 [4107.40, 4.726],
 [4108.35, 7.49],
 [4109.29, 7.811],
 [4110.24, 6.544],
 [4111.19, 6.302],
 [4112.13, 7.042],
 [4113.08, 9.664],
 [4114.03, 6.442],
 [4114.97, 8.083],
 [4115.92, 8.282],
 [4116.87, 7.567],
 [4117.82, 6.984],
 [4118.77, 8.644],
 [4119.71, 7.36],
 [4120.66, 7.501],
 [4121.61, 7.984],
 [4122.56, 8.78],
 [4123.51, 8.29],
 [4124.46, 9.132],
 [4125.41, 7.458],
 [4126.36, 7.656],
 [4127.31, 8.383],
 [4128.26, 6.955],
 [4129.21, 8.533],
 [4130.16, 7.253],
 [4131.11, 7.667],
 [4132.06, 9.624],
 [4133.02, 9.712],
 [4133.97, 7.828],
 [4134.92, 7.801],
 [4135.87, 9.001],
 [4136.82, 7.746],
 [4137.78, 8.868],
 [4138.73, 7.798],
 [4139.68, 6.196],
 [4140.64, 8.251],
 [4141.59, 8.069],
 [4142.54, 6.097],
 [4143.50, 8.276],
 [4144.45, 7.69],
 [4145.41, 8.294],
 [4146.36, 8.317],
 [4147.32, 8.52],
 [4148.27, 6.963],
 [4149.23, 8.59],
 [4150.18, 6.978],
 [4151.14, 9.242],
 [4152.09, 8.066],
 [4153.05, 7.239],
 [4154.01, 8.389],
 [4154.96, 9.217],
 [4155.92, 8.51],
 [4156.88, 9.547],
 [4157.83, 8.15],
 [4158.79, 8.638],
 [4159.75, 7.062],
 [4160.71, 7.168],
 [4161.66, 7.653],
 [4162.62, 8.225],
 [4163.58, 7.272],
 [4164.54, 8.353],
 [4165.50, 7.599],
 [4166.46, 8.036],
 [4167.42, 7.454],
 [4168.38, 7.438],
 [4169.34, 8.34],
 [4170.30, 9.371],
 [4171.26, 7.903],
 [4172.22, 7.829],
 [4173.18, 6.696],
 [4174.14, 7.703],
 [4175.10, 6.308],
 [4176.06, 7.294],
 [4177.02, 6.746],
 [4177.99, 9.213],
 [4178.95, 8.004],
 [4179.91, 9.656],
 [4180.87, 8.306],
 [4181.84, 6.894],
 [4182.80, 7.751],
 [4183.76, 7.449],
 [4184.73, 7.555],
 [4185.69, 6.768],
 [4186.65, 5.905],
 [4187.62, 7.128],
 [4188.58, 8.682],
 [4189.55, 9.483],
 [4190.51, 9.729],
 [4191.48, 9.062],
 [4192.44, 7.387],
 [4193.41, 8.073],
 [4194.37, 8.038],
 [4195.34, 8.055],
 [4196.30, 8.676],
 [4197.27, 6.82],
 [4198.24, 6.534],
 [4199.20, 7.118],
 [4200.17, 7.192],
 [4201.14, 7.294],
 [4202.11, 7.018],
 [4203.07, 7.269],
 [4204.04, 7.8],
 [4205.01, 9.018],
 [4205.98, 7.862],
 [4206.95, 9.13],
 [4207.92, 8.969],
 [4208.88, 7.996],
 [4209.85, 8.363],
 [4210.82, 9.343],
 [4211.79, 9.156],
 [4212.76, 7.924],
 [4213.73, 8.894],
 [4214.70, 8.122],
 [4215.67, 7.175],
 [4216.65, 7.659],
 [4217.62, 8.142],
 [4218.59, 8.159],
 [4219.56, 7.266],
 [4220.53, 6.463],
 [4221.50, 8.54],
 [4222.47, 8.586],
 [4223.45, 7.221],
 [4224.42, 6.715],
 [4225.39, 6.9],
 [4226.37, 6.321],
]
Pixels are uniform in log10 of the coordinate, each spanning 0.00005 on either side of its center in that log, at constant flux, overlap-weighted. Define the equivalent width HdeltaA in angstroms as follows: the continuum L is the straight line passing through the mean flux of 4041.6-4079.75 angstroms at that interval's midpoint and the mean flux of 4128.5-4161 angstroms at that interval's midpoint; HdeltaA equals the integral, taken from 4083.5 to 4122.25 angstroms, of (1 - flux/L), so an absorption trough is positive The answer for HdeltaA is 7.0 angstroms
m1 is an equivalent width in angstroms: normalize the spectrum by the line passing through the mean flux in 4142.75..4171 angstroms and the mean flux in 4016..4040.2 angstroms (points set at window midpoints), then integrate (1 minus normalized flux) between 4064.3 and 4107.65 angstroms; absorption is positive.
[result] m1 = 5.7 angstroms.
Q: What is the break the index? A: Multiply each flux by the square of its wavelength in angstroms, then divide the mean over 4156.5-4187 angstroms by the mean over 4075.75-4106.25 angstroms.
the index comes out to 1.2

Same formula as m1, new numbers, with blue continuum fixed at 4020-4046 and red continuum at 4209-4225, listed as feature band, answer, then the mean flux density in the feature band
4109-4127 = 1.1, 7.77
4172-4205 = 1.5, 7.71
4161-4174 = 0.4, 7.85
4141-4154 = 0.5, 7.89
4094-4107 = 4.3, 5.55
